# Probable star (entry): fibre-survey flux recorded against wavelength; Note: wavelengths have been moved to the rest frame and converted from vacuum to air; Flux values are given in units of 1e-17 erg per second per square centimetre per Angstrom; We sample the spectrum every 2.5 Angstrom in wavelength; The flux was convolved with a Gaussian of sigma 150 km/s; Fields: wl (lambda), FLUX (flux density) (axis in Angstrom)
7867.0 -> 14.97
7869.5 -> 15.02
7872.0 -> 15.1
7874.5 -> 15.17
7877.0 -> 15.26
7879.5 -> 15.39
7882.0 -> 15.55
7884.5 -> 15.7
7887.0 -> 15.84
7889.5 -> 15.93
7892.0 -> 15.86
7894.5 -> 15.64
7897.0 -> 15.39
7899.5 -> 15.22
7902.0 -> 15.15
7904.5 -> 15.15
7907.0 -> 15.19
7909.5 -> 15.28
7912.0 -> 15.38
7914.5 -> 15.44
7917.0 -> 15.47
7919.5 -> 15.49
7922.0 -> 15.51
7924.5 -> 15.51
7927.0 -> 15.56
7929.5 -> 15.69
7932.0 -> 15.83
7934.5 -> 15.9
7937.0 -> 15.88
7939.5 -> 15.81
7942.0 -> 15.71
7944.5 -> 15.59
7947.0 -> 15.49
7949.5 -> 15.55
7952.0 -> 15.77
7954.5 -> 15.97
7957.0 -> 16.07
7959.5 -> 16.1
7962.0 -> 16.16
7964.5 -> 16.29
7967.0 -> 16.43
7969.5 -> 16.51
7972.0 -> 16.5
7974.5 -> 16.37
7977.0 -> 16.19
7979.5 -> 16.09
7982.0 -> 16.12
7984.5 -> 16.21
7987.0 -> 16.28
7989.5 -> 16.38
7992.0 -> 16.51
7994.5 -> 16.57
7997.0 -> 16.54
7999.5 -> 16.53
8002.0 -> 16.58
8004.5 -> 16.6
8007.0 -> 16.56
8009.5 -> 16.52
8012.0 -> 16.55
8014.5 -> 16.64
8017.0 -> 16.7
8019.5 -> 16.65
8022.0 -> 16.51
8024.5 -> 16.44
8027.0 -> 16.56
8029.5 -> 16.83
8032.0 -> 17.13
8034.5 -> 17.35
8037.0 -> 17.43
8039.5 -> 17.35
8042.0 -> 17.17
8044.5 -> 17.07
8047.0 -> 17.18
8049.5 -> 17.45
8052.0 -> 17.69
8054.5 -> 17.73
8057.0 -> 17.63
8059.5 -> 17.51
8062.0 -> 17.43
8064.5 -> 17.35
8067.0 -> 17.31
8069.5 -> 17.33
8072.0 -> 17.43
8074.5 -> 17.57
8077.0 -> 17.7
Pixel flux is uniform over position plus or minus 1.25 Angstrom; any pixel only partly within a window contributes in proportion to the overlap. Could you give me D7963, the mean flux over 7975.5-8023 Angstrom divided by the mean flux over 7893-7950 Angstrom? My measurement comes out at 1.06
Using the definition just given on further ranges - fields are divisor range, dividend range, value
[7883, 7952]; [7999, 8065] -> 1.09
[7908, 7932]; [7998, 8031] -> 1.07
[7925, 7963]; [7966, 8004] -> 1.04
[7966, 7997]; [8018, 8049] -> 1.04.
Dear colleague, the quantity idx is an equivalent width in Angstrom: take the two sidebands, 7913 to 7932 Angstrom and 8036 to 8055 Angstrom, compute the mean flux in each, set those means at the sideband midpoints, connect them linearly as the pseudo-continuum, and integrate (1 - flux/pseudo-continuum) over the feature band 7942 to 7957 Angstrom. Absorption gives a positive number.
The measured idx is 0.2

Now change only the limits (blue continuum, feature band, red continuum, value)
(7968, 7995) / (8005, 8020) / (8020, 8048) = 0.1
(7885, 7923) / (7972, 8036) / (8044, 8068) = 0.9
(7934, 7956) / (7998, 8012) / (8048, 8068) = 0.1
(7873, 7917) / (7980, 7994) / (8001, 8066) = 0.2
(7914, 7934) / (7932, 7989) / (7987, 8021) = -0.1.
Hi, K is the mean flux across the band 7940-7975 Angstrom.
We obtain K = 16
